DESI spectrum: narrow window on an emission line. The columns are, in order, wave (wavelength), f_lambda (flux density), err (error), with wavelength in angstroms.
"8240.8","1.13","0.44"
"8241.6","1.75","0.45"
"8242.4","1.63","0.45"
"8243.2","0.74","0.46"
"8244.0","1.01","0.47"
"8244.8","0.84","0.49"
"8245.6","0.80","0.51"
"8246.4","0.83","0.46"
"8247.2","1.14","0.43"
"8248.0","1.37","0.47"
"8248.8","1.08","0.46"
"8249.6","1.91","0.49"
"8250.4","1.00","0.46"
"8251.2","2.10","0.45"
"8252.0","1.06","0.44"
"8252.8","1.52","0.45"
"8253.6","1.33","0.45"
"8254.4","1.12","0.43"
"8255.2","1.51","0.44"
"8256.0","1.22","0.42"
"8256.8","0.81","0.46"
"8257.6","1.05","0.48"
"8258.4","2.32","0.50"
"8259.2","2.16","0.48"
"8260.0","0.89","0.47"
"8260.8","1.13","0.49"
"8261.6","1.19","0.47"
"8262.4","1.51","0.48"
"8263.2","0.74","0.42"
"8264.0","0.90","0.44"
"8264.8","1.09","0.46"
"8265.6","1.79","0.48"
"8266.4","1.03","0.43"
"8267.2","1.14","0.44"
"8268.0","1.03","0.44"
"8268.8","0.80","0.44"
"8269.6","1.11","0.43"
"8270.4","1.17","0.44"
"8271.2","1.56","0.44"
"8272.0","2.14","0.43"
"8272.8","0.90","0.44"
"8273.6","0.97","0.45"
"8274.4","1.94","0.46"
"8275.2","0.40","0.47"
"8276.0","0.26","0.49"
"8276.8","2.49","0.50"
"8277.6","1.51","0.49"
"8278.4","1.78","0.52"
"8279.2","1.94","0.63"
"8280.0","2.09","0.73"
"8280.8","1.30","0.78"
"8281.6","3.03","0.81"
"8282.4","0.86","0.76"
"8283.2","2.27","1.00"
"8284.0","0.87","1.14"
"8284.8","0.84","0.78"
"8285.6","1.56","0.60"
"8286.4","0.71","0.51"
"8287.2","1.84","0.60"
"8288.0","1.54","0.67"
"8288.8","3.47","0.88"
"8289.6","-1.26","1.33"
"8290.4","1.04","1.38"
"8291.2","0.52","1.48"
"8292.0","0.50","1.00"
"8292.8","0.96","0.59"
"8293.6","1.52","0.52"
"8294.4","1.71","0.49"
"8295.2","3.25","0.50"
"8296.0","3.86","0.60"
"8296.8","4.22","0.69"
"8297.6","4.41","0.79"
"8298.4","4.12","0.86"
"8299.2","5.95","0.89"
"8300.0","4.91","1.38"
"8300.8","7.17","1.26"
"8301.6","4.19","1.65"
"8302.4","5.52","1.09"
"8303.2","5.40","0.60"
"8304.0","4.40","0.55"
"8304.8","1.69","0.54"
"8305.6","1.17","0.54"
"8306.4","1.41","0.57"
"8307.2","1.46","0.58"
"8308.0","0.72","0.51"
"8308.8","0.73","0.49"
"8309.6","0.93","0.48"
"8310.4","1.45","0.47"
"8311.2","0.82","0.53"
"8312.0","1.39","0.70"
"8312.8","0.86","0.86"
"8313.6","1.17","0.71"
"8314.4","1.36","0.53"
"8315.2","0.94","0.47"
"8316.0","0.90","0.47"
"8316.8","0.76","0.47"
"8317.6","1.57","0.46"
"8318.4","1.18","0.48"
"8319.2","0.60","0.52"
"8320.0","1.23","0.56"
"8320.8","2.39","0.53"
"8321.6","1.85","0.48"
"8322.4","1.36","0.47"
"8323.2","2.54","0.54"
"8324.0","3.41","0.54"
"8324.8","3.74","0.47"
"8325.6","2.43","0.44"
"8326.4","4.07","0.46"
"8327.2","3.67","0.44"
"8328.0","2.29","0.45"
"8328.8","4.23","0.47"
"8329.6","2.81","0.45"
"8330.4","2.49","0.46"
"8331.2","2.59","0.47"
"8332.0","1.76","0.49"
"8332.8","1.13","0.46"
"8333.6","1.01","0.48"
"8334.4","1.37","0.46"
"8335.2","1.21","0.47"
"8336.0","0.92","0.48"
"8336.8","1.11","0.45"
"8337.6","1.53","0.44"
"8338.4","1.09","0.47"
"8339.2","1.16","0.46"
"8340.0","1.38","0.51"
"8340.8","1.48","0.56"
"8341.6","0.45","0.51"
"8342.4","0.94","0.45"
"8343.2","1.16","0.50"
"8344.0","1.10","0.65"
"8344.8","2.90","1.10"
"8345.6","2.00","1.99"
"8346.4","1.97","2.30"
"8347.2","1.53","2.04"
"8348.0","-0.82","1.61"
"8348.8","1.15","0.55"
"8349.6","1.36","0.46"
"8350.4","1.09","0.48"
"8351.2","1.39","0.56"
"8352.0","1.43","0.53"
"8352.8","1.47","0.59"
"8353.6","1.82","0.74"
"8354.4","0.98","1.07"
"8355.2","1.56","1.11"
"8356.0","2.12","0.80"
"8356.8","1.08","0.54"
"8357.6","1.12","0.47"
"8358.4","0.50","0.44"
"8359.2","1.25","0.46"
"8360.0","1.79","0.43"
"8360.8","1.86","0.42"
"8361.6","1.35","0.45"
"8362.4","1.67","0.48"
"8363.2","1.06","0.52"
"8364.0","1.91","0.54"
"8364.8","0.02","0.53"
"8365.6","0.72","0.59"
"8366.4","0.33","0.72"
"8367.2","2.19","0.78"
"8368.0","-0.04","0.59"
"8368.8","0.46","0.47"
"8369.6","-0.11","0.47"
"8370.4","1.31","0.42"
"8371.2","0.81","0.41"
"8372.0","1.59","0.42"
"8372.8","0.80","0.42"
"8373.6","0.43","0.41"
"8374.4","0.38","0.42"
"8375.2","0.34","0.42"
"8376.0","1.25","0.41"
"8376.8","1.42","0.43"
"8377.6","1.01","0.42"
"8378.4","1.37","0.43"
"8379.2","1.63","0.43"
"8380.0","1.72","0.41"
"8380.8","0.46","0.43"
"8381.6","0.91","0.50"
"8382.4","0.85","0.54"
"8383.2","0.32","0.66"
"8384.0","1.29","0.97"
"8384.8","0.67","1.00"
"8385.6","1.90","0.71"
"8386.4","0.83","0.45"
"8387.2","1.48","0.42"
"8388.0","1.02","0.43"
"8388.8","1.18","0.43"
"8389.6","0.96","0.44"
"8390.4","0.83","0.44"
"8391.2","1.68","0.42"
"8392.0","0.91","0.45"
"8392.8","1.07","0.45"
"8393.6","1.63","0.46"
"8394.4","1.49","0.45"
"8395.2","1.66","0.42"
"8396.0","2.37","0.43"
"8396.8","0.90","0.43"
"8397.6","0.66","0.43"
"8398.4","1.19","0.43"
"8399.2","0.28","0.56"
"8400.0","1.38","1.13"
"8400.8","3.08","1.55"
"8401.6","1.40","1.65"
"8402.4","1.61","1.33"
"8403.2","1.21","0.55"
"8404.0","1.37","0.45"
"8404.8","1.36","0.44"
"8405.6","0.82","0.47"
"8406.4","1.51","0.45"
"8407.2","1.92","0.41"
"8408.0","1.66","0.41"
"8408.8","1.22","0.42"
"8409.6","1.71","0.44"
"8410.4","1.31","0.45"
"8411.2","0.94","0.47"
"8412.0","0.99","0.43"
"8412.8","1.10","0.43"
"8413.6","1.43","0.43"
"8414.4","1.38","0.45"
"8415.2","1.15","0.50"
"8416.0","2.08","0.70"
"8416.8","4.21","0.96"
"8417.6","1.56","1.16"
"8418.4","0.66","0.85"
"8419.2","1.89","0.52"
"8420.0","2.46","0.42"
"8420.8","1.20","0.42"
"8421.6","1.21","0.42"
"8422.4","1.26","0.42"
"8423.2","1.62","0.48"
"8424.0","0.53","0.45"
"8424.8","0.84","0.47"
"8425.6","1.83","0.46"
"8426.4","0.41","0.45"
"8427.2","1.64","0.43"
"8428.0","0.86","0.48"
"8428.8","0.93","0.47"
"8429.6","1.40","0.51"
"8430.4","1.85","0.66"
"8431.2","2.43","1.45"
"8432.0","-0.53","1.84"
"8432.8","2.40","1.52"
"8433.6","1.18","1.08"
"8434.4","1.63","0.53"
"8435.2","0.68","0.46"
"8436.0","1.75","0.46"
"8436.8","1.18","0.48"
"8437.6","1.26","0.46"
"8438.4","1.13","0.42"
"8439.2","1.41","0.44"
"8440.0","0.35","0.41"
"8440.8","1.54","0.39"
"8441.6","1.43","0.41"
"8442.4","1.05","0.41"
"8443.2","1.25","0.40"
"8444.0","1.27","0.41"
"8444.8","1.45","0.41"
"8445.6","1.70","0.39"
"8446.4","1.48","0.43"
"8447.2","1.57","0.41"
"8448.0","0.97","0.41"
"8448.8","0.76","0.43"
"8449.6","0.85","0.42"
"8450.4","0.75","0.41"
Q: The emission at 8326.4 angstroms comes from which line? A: [N II] 6583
